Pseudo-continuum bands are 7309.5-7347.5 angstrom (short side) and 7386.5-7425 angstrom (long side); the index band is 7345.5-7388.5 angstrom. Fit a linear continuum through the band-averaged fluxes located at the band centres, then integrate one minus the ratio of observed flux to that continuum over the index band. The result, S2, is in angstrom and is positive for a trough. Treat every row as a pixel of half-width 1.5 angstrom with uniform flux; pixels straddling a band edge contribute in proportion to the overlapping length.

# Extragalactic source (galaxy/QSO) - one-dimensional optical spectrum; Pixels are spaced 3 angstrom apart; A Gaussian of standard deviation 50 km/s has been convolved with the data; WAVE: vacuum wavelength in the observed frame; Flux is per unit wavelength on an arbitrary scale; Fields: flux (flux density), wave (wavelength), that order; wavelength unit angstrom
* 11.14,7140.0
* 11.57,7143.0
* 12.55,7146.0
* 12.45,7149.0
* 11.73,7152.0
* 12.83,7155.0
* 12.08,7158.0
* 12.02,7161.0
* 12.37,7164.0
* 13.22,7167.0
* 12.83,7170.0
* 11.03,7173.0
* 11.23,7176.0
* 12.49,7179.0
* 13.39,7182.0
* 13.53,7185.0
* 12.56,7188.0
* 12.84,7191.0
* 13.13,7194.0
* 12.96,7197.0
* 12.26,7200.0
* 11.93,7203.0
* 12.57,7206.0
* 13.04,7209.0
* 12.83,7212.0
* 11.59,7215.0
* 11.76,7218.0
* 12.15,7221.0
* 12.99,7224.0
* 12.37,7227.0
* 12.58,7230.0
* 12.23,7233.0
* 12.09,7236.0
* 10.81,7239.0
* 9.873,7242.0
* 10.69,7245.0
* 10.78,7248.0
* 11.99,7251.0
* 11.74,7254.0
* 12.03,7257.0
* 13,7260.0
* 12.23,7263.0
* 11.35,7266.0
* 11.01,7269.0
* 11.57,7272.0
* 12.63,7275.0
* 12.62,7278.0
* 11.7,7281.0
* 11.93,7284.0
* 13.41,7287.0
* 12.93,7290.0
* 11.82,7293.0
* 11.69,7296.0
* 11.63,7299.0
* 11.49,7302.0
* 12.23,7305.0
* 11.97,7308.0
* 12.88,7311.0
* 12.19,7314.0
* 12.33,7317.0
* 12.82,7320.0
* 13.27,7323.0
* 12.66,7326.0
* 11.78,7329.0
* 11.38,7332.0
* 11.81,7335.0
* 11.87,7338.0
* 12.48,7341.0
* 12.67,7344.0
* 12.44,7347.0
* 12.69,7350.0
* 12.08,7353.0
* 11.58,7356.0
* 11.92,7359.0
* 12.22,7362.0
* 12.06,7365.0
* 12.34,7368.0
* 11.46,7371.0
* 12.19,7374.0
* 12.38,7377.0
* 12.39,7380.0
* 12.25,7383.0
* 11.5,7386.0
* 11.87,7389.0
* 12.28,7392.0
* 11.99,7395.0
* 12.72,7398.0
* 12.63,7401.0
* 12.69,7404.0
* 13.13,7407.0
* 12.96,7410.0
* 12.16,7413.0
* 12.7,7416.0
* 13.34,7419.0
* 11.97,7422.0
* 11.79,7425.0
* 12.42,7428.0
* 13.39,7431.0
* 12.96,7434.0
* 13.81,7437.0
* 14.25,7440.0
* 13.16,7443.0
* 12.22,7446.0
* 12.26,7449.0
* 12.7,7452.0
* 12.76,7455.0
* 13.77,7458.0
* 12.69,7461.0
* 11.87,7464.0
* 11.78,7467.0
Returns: 1.09 angstrom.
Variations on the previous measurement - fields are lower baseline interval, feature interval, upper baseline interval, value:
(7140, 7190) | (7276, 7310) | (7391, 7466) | 1.0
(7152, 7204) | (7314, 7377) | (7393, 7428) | 1.6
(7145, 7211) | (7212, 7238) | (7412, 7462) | 0.7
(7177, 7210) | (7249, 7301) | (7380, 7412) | 2.3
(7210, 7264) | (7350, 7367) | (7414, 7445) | 0.7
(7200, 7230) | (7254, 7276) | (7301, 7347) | 0.7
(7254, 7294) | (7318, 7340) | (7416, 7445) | 0.4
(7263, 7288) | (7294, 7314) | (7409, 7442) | 0.3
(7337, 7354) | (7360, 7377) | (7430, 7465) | 0.6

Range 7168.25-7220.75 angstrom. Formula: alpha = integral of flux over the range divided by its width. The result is 12.5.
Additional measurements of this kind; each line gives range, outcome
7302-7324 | 12.4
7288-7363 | 12.2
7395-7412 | 12.7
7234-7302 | 11.8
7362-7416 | 12.3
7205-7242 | 12.2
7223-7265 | 11.8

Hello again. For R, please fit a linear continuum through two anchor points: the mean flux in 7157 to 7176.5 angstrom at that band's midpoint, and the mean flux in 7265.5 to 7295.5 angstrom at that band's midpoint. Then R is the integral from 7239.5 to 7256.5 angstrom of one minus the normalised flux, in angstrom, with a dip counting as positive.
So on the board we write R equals 1.5 angstrom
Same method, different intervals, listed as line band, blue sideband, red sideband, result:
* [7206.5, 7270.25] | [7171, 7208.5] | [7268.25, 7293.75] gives 2.5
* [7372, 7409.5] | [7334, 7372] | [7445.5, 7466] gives -0.1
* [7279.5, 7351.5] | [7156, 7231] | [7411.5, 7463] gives 2.3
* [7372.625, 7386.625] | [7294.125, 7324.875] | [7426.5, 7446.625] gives 0.7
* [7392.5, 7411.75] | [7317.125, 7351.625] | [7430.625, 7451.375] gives 0.3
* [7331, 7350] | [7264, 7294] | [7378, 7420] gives 0.2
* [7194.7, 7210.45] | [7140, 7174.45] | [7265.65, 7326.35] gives -0.5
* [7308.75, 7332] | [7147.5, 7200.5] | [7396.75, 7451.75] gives 0.4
